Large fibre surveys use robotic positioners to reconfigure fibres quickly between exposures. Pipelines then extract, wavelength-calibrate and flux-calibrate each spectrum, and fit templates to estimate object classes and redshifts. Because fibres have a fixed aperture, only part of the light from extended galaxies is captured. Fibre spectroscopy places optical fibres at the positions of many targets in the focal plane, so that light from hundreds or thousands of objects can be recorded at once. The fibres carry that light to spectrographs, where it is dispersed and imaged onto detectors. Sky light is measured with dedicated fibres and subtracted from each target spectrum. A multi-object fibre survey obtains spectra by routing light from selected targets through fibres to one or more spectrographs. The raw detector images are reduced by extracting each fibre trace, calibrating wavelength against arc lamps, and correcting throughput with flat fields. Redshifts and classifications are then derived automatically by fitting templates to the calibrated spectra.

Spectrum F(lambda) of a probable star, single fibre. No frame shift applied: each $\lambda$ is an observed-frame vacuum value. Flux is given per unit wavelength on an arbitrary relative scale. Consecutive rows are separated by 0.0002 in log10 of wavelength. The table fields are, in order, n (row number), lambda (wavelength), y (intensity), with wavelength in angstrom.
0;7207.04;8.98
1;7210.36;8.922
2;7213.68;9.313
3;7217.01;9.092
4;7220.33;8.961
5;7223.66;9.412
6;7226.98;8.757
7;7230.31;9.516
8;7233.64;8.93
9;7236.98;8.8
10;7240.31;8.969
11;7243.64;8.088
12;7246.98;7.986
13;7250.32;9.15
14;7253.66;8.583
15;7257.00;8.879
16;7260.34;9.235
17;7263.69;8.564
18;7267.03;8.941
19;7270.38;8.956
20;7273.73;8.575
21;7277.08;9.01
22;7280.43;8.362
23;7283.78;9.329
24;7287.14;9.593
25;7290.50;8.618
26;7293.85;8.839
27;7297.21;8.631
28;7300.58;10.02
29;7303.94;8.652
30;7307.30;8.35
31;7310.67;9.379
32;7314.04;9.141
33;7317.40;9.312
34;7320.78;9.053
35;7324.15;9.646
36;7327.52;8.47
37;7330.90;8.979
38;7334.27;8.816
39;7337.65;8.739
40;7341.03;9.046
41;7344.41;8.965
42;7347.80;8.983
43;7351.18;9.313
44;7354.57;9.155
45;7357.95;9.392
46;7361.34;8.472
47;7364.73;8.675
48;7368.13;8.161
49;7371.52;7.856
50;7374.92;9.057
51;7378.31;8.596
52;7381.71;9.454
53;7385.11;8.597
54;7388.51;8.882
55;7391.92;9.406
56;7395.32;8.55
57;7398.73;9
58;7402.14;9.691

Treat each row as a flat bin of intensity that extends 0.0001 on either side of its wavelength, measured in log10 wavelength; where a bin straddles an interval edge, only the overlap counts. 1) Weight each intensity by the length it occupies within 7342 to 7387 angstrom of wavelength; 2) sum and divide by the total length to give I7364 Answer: 8.83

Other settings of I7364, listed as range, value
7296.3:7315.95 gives 9.05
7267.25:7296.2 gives 8.91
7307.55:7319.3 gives 9.15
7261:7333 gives 8.98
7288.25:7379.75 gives 8.91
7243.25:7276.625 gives 8.73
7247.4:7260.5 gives 8.84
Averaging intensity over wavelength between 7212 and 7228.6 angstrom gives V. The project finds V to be 9.11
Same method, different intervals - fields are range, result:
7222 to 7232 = 9.23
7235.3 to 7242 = 8.88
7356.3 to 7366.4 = 8.84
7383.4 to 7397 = 8.86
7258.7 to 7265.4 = 8.9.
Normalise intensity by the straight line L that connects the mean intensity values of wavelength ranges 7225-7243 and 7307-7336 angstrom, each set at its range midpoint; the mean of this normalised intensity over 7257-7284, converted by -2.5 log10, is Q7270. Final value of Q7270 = 0.018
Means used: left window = 8.95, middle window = 8.85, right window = 9.05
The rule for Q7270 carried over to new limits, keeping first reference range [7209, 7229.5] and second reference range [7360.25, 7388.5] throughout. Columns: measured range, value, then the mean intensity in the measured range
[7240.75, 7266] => 0.040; 8.67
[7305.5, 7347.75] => -0.027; 8.99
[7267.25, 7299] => 0.002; 8.88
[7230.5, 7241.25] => 0.009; 8.98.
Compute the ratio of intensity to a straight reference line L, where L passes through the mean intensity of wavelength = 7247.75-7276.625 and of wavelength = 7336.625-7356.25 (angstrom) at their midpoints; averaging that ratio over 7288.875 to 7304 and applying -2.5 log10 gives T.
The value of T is -0.008 mag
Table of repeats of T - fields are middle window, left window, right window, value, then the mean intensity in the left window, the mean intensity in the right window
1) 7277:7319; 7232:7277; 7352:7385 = -0.03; 8.75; 8.76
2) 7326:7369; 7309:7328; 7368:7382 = 0.00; 9.21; 8.6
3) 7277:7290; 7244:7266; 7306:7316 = -0.02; 8.7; 8.99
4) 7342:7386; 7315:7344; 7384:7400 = 0.01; 9.01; 8.89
